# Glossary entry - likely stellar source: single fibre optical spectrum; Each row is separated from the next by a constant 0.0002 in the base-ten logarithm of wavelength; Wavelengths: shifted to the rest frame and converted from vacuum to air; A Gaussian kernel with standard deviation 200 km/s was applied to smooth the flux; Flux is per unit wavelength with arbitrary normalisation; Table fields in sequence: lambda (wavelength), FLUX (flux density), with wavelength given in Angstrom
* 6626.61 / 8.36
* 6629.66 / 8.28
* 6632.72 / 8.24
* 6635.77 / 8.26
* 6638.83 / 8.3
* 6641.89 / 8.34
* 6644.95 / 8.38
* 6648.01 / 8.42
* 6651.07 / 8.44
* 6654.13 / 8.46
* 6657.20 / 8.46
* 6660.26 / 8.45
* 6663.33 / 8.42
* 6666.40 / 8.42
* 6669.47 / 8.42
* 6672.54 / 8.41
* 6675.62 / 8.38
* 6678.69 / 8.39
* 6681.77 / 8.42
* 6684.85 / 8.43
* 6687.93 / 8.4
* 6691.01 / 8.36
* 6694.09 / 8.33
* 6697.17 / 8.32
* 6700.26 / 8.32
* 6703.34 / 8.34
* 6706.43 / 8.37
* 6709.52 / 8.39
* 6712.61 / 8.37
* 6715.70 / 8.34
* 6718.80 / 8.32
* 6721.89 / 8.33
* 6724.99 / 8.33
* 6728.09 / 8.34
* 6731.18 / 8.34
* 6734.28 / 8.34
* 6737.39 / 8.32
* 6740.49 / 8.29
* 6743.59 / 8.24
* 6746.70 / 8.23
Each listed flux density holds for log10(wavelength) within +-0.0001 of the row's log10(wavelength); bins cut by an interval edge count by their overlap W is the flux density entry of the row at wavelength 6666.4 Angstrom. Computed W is 8.42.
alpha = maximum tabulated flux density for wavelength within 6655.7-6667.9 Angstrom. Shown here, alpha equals 8.46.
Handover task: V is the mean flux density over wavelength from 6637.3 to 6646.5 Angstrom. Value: 8.34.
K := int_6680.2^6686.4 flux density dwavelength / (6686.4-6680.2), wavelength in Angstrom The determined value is 8.42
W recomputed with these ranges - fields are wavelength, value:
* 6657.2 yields 8.46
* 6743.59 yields 8.24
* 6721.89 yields 8.33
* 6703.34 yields 8.34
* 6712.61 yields 8.37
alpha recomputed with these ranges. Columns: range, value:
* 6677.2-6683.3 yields 8.42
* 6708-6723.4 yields 8.39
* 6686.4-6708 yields 8.4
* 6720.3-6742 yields 8.34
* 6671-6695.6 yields 8.43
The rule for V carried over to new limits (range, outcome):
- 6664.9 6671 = 8.42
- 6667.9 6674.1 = 8.41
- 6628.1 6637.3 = 8.26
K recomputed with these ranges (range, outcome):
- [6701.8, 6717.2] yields 8.36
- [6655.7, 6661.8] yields 8.46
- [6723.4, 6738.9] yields 8.33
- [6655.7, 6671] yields 8.44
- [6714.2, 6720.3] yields 8.32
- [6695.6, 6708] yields 8.34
